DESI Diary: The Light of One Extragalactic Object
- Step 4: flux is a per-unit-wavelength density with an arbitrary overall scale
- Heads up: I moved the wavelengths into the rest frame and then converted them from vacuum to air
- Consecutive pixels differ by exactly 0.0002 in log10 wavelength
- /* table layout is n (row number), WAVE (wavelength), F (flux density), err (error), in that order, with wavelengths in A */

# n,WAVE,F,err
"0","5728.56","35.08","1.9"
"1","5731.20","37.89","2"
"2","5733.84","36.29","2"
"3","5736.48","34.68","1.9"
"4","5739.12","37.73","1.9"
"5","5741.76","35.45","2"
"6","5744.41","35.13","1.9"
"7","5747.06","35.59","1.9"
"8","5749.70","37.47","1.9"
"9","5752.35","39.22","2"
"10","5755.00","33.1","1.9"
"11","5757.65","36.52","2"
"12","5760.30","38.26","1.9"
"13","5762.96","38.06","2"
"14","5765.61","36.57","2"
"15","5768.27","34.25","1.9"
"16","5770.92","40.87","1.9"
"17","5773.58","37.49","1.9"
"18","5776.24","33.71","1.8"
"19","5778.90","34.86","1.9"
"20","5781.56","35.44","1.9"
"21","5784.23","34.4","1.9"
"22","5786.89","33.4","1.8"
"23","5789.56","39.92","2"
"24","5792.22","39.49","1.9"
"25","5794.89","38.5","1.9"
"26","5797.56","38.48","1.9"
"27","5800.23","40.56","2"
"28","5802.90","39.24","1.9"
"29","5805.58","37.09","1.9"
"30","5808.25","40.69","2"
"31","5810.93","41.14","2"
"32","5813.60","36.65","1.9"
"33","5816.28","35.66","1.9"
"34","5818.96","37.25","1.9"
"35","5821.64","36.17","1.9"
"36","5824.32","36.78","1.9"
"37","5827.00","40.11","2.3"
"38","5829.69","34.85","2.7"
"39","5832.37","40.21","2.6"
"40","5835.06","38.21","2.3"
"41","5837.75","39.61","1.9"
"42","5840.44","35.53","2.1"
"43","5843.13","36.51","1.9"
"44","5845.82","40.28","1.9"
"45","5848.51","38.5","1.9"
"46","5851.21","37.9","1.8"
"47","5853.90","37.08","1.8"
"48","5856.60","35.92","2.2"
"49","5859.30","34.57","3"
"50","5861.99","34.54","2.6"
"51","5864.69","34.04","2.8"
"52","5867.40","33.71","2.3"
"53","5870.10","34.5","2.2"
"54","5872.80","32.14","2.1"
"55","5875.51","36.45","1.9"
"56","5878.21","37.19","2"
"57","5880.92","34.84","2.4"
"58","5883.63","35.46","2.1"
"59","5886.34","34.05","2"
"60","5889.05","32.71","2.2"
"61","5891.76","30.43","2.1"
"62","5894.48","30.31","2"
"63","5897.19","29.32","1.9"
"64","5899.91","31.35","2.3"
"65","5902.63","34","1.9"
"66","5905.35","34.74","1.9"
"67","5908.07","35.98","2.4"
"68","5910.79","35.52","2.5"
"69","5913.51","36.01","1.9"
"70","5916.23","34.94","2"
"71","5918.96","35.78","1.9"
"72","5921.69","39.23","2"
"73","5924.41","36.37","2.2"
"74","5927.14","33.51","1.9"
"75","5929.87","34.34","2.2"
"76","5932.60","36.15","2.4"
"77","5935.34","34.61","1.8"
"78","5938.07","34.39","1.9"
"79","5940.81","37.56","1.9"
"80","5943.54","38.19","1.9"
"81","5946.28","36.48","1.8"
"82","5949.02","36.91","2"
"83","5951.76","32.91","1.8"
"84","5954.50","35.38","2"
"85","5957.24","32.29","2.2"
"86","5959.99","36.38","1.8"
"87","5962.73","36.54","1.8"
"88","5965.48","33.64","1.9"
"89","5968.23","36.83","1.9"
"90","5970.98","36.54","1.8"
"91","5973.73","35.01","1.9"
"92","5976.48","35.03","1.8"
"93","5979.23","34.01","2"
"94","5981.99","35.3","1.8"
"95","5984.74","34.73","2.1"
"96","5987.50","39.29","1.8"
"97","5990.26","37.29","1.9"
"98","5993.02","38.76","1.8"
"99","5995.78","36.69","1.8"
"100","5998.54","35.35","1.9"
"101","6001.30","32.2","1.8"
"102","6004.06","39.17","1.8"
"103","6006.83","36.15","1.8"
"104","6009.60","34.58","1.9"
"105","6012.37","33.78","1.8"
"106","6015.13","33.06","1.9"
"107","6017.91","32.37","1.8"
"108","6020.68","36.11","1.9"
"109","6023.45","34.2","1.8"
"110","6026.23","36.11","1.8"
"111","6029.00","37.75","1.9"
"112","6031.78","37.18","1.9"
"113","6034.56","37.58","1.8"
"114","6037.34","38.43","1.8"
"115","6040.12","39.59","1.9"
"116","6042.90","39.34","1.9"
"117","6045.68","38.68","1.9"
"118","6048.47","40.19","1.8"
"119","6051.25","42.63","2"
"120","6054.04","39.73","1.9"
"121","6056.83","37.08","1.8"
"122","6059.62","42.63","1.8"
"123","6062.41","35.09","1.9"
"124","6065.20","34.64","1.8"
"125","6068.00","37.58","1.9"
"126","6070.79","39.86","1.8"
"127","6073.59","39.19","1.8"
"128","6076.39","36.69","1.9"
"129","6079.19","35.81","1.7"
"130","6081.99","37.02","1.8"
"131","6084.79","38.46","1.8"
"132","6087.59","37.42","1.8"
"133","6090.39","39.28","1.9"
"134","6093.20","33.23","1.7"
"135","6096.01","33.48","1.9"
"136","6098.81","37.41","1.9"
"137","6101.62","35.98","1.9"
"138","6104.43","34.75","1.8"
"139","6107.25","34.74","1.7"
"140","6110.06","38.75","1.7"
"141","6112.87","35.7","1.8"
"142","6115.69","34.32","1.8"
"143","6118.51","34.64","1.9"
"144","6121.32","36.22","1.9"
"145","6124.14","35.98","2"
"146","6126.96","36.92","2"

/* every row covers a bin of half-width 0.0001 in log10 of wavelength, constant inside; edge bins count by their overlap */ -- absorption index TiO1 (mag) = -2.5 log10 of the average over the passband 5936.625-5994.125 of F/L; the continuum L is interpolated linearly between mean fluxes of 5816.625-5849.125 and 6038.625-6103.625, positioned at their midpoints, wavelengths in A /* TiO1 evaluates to 0.057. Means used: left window 37.8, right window 37.8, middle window 35.9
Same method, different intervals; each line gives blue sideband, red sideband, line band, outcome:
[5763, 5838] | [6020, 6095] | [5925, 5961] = 0.07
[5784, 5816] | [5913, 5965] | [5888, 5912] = 0.12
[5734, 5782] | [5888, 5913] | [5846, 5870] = -0.06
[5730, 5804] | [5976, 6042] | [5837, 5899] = 0.05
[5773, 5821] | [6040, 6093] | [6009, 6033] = 0.09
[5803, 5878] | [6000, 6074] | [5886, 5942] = 0.08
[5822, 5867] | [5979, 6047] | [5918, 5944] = 0.02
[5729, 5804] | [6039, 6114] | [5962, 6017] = 0.05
